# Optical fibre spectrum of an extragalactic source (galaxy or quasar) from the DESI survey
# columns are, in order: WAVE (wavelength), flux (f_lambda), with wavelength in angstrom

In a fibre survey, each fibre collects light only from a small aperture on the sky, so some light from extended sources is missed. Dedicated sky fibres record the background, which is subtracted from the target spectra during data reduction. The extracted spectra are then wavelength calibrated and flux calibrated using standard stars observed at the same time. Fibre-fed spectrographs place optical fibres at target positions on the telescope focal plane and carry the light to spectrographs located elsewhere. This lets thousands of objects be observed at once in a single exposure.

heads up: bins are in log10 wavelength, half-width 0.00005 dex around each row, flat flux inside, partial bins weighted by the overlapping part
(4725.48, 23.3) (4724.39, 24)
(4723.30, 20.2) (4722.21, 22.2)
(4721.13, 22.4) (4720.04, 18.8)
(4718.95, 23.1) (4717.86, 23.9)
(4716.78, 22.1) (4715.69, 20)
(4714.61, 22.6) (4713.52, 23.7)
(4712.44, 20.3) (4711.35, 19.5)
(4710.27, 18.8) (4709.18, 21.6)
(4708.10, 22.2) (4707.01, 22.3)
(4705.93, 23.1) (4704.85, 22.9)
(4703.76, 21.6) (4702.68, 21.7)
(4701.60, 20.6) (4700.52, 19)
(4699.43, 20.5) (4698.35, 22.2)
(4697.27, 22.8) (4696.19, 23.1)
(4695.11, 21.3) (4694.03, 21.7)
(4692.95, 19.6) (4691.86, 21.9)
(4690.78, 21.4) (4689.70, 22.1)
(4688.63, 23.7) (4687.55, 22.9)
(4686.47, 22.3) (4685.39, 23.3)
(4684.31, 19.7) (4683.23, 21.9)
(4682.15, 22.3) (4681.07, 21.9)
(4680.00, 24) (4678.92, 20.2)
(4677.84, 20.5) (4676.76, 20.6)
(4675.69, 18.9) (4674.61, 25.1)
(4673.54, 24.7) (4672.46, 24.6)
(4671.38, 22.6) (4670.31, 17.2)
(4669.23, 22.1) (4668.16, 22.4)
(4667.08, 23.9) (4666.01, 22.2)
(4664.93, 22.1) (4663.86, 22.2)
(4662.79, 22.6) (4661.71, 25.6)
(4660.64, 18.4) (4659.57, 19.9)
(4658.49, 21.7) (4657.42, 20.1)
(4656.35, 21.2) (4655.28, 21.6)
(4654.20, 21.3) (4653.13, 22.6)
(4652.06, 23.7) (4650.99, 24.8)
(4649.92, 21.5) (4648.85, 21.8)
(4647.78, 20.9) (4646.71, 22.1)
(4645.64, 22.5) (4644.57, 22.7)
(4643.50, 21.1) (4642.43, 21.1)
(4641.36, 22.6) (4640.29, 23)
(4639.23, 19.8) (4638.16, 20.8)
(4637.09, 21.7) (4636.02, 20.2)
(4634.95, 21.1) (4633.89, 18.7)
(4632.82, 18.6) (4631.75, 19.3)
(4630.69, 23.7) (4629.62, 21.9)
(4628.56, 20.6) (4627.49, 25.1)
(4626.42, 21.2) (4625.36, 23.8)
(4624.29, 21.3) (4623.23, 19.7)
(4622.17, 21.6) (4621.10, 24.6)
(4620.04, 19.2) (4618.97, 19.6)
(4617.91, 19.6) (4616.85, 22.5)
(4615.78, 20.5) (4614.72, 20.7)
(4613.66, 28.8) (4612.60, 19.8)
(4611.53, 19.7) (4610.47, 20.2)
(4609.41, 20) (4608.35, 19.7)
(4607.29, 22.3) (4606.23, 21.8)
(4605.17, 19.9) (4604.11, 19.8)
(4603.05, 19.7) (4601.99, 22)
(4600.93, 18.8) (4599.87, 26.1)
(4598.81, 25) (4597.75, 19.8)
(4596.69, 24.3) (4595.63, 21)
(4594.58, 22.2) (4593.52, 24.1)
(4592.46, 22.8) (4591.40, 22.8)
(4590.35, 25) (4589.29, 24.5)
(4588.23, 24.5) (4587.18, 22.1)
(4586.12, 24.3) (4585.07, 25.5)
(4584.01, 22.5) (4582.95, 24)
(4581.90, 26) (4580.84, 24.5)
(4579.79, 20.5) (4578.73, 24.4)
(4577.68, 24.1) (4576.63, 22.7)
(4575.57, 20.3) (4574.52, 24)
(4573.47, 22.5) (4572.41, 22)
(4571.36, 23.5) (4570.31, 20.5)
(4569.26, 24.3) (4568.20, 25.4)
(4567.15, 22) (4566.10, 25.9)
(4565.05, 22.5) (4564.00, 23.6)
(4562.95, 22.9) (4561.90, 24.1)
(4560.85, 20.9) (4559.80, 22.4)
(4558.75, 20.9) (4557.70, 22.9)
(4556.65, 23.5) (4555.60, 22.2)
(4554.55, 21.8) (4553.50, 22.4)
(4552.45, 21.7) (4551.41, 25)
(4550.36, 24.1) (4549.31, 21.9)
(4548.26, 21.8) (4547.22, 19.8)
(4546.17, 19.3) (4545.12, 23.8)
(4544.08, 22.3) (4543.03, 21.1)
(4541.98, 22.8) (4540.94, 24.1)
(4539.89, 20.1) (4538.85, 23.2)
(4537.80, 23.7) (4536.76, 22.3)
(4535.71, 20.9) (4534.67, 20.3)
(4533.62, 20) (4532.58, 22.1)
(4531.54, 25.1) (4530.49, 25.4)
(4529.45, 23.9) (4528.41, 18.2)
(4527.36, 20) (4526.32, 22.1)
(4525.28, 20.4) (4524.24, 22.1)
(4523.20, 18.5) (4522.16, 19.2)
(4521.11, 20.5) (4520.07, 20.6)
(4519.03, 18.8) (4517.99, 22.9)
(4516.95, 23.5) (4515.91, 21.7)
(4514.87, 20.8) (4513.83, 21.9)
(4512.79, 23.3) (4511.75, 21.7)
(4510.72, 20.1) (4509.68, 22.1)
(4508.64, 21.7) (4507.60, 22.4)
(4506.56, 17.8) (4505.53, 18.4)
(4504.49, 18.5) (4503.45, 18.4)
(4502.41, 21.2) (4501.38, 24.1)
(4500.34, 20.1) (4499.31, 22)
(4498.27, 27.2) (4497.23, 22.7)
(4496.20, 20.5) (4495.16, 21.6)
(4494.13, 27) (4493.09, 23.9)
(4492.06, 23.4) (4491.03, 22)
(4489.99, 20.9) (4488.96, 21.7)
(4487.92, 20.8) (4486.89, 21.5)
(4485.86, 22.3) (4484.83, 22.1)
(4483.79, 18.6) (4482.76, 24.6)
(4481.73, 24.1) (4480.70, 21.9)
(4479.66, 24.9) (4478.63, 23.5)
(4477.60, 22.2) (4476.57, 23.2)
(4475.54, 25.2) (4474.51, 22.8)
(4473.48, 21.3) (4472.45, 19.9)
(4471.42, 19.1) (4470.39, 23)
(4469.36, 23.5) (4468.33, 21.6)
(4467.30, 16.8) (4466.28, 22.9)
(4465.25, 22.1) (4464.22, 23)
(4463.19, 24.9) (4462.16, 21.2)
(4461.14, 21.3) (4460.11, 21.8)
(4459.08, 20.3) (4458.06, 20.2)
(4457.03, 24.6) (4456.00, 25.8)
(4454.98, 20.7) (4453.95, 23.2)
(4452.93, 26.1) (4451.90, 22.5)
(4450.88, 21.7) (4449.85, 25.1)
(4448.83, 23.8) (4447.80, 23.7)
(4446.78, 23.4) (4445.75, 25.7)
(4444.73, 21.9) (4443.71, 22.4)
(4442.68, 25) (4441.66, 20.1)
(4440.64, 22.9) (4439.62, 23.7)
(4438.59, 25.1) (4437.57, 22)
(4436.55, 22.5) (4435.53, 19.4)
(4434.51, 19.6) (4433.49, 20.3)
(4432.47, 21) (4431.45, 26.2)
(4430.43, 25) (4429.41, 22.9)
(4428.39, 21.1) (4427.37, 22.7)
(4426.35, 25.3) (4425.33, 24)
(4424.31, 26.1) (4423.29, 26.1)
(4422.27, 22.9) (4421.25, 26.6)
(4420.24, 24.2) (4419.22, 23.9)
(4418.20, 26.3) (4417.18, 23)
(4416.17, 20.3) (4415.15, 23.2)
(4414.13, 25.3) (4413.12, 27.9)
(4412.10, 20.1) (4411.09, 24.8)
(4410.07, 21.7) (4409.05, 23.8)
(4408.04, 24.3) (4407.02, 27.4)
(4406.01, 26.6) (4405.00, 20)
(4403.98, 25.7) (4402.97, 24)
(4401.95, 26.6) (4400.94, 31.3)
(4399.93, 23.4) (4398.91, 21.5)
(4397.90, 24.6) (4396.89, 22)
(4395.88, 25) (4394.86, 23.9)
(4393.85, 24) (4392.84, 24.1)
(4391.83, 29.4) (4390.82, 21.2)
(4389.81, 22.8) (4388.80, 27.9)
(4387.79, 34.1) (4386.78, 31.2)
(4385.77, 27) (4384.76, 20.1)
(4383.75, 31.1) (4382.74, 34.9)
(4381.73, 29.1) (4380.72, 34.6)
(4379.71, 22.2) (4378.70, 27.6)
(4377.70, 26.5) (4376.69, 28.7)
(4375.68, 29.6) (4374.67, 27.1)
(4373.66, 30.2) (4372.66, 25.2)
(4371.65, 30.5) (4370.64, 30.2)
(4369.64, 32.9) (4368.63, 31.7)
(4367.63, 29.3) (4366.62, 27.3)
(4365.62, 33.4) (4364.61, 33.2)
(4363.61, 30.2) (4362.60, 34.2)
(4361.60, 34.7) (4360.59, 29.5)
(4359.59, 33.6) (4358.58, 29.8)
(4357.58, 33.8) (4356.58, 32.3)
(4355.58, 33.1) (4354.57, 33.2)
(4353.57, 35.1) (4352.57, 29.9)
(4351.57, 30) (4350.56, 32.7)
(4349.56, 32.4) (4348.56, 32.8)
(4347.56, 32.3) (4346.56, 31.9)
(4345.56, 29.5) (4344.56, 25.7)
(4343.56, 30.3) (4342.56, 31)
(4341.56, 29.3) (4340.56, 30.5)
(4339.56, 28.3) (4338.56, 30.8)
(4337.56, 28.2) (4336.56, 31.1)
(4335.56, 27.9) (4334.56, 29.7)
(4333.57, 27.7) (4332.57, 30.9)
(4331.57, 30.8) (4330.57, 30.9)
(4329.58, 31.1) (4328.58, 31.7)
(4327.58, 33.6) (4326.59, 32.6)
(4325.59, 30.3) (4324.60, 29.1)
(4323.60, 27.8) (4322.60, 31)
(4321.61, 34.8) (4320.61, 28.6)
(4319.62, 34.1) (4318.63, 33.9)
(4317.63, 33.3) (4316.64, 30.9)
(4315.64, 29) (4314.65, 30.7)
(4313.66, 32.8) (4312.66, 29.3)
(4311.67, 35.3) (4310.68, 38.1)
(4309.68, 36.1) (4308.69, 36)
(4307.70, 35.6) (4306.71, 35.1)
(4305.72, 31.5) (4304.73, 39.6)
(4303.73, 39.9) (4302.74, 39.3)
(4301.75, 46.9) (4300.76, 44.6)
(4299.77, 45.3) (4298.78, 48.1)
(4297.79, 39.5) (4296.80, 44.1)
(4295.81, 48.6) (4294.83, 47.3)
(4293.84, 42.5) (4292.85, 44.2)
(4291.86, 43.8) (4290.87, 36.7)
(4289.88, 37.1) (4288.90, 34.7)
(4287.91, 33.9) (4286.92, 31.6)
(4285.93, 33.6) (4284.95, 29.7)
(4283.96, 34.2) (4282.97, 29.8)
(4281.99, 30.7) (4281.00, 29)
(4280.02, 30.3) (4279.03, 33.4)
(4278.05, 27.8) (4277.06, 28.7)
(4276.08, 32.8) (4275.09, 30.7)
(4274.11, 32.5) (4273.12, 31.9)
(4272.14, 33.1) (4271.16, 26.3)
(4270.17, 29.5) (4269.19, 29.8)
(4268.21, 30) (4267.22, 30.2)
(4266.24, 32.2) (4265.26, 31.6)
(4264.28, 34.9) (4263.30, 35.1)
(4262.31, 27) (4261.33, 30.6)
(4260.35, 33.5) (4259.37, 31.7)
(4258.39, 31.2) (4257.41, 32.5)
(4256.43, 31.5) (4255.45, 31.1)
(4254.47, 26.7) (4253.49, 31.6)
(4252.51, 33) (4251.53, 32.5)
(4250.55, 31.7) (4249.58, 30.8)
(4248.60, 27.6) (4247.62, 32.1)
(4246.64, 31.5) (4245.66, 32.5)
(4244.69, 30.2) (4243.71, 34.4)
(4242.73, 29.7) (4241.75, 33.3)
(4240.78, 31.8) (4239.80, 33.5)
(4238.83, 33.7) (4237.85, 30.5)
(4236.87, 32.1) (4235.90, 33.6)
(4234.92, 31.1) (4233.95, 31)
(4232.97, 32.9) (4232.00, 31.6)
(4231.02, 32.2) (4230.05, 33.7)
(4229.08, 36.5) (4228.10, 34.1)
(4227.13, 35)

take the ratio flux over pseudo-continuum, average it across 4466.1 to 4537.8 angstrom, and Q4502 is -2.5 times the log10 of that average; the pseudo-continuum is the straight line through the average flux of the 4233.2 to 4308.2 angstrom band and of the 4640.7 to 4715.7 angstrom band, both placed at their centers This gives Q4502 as 0.238 mag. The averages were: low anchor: 34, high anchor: 21.8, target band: 21.7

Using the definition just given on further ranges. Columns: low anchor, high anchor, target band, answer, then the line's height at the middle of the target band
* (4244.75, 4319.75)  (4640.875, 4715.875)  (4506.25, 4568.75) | 0.19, 26.2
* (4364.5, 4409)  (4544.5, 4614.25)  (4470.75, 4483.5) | 0.11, 25.1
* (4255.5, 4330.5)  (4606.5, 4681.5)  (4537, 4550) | 0.15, 25.2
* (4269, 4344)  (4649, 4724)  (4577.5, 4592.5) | 0.05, 25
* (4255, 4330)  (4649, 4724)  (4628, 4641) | 0.13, 23.5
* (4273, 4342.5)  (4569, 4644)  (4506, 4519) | 0.20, 25.9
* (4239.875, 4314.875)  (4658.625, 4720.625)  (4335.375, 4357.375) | 0.04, 32.1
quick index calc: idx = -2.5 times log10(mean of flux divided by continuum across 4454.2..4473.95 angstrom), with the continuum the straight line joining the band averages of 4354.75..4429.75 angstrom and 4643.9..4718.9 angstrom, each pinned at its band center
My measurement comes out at 0.18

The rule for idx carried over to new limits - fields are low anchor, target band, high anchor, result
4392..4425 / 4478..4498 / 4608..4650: 0.04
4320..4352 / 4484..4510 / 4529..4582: 0.14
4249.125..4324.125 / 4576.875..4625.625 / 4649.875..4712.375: 0.10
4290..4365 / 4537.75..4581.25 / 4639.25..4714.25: 0.15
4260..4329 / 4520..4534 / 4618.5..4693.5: 0.23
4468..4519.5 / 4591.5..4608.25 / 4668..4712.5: -0.01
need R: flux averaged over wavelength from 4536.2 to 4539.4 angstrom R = 23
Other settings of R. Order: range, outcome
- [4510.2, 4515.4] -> 21.6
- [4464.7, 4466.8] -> 22.5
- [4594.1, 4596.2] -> 21.7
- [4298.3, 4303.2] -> 44.9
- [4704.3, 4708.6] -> 22.6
